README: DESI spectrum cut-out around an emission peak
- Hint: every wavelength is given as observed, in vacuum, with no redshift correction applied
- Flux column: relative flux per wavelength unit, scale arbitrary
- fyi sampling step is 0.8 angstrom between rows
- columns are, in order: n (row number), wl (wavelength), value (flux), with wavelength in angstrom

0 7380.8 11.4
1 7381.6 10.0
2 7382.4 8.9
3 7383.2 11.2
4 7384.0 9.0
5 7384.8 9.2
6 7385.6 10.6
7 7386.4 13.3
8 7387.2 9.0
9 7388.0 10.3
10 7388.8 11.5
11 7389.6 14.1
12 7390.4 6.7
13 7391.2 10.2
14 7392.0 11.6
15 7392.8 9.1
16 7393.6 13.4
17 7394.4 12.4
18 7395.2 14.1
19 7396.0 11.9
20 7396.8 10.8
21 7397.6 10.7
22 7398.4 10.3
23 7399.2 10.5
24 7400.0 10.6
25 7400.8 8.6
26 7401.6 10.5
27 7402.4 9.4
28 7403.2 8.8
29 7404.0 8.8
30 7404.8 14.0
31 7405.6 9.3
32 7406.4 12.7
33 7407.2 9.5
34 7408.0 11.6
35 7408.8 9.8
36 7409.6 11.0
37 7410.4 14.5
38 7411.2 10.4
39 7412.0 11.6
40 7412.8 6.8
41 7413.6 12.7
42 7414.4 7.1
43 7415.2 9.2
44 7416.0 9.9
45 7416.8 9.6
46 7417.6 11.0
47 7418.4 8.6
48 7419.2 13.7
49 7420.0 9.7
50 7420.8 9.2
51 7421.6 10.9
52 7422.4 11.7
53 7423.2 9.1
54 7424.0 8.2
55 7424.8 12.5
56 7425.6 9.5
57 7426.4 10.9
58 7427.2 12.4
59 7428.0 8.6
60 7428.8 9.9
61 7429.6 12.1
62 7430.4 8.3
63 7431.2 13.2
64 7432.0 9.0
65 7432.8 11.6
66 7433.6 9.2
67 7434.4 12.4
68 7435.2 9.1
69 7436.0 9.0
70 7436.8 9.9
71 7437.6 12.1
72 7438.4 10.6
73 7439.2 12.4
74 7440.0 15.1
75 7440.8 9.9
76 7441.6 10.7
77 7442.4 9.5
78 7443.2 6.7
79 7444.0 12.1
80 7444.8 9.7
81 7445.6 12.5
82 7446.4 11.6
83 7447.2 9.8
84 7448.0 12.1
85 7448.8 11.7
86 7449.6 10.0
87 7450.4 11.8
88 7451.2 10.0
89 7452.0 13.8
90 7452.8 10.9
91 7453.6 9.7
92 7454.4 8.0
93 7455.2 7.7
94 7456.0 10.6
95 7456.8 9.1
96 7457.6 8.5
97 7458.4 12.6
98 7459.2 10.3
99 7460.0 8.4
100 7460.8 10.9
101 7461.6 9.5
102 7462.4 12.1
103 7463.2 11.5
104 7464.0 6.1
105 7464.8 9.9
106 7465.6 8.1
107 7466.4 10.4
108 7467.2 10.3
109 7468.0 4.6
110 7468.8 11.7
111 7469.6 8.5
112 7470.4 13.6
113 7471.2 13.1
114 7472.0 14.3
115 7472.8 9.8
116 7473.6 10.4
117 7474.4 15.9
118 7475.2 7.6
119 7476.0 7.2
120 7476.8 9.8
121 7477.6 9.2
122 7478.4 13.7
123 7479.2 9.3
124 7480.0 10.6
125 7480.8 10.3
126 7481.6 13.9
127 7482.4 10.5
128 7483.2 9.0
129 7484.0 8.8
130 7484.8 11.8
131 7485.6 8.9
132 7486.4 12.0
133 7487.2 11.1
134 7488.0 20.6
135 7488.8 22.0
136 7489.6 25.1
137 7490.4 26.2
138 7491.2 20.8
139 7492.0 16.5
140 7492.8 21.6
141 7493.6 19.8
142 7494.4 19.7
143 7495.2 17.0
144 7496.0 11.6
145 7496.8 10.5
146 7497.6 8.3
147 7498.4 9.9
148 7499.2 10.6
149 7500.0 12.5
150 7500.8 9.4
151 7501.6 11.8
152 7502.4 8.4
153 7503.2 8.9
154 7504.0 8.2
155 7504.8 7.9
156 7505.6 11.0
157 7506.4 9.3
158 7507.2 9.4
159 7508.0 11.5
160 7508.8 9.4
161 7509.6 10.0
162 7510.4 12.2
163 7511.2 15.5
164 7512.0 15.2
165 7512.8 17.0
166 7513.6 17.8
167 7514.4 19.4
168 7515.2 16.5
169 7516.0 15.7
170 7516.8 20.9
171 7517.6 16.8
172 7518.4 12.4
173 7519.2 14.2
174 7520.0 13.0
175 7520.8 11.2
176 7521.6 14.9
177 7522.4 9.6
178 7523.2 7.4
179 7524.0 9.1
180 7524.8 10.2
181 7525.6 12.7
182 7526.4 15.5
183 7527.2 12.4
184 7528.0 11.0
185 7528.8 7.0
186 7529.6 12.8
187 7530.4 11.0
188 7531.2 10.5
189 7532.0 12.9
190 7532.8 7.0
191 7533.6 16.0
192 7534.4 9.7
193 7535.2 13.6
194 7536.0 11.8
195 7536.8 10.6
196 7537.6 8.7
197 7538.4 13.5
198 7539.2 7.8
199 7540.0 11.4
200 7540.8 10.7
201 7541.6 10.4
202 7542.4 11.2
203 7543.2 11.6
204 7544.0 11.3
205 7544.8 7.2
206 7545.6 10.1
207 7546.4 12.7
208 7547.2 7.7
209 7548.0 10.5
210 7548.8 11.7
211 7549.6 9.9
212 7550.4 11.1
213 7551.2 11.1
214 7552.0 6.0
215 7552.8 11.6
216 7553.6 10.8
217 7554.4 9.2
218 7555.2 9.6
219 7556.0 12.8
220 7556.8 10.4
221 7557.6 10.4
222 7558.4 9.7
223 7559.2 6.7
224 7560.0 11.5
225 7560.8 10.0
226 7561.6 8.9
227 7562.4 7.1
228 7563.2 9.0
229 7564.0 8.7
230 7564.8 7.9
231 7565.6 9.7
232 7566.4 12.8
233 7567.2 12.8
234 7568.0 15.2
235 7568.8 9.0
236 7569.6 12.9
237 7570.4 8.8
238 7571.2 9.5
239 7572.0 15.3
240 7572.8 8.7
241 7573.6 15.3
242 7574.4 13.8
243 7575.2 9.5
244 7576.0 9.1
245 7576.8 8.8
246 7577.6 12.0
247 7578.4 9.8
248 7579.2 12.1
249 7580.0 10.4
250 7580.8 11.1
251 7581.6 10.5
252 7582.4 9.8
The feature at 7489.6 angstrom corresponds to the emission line H-alpha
